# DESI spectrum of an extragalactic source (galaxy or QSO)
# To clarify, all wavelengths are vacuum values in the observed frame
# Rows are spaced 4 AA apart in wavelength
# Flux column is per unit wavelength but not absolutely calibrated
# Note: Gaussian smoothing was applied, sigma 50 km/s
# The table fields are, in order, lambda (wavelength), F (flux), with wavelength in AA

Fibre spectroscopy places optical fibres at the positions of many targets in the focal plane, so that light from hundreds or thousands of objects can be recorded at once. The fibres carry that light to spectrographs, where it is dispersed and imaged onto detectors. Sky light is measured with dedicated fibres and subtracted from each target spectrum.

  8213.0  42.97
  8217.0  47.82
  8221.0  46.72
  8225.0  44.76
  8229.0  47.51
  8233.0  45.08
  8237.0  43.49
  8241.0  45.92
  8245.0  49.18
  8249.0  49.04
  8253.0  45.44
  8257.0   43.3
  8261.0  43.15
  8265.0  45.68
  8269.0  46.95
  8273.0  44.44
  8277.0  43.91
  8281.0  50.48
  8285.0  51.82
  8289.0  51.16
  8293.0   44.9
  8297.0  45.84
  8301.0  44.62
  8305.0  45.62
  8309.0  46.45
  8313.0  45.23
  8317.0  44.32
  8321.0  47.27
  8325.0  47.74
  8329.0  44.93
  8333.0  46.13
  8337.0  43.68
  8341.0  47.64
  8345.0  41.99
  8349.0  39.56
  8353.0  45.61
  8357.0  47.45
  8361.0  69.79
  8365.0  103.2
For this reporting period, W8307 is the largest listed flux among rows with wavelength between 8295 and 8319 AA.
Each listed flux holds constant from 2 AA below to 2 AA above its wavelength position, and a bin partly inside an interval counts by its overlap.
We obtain 46.45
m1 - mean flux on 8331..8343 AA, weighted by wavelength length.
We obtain 45.8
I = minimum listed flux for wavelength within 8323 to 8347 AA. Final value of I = 41.99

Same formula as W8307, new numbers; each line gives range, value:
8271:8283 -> 50.48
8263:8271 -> 46.95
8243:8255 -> 49.18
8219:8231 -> 47.51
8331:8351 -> 47.64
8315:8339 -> 47.74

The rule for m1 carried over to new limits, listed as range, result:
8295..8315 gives 45.6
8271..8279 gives 44.2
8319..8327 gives 47.5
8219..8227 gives 45.7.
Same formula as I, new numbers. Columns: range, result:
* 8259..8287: 43.15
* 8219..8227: 44.76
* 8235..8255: 43.49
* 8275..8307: 43.91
